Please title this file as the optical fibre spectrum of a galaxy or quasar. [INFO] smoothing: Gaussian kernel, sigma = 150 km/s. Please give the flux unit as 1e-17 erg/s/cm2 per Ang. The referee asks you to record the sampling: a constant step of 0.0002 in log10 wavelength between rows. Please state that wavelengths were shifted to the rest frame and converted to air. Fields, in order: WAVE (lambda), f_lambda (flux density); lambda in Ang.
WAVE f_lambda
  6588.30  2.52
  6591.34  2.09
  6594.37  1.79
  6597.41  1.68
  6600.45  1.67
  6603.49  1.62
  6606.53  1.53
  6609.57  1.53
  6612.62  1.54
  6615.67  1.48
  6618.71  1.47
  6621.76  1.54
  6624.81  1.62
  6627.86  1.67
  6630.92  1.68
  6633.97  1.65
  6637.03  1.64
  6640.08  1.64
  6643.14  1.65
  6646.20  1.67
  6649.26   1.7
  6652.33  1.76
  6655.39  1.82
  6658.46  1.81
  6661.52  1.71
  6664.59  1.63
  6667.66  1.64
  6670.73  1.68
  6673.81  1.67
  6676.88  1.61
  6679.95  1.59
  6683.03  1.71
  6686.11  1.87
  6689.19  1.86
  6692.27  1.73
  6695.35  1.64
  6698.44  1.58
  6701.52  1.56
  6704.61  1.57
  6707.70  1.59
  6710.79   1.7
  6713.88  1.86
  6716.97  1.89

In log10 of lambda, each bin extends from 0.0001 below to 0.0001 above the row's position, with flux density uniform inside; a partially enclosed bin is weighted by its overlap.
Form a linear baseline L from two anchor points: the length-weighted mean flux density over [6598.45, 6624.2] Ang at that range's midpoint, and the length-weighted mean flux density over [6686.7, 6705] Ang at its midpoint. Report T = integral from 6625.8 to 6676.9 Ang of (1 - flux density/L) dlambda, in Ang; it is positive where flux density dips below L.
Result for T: -2.42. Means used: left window 1.55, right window 1.67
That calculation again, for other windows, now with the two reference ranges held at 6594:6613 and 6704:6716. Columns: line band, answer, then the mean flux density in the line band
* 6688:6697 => -0.3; 1.74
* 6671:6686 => 0.0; 1.67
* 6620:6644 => 0.1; 1.63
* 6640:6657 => -0.6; 1.71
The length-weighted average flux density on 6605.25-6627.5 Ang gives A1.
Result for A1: 1.54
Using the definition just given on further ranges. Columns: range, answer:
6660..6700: 1.69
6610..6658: 1.64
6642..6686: 1.7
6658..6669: 1.69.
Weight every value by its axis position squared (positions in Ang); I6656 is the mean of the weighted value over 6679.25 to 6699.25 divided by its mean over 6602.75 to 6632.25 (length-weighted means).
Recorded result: 1.1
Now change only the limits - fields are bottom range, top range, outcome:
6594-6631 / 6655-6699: 1.09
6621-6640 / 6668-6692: 1.06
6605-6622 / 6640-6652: 1.12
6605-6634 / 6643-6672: 1.10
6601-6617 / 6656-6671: 1.12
